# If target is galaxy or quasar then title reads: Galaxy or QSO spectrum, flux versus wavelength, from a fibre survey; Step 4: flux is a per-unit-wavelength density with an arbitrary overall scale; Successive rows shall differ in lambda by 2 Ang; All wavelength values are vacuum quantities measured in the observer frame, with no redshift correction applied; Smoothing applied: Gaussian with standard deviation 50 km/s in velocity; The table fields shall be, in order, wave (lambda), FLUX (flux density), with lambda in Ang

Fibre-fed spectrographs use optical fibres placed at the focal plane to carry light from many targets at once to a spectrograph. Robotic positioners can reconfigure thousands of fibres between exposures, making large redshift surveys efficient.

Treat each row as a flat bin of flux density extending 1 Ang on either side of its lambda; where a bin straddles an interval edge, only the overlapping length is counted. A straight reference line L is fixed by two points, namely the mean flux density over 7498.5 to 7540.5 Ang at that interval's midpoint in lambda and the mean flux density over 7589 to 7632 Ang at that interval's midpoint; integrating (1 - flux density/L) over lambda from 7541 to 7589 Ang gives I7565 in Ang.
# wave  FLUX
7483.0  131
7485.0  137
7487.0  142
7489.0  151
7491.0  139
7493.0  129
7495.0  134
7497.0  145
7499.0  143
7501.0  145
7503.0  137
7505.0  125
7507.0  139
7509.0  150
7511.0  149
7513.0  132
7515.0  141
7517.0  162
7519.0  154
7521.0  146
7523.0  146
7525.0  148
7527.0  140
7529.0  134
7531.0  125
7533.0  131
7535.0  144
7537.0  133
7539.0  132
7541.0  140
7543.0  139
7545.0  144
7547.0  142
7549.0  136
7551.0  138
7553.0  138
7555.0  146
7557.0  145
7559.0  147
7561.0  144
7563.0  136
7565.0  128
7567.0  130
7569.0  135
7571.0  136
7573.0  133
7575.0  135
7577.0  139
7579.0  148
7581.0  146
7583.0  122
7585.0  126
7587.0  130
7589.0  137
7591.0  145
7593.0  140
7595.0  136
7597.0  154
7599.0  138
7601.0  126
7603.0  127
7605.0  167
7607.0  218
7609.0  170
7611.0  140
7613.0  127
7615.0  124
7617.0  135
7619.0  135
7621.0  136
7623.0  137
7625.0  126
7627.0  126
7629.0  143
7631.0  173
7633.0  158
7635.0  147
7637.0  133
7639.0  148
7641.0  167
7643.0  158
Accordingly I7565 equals 1.6 Ang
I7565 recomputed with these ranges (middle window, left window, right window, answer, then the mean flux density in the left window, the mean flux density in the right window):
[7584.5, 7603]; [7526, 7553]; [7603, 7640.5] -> 0.9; 137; 147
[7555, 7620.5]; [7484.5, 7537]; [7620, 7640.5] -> 0.8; 141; 143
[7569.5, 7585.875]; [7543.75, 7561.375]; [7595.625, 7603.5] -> 0.4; 142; 137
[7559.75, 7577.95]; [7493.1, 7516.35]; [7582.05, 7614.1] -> 0.9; 140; 144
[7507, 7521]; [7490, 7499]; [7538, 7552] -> -0.9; 137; 139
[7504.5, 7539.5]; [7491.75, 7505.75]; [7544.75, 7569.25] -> -0.8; 137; 139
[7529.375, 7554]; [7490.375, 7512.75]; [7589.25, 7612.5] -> 1.2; 139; 150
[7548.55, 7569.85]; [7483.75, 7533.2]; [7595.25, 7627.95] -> 0.5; 141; 143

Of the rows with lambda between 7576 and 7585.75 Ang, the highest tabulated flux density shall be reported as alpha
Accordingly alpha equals 148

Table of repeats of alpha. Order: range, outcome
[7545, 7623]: 218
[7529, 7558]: 146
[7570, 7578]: 139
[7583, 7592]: 145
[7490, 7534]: 162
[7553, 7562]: 147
